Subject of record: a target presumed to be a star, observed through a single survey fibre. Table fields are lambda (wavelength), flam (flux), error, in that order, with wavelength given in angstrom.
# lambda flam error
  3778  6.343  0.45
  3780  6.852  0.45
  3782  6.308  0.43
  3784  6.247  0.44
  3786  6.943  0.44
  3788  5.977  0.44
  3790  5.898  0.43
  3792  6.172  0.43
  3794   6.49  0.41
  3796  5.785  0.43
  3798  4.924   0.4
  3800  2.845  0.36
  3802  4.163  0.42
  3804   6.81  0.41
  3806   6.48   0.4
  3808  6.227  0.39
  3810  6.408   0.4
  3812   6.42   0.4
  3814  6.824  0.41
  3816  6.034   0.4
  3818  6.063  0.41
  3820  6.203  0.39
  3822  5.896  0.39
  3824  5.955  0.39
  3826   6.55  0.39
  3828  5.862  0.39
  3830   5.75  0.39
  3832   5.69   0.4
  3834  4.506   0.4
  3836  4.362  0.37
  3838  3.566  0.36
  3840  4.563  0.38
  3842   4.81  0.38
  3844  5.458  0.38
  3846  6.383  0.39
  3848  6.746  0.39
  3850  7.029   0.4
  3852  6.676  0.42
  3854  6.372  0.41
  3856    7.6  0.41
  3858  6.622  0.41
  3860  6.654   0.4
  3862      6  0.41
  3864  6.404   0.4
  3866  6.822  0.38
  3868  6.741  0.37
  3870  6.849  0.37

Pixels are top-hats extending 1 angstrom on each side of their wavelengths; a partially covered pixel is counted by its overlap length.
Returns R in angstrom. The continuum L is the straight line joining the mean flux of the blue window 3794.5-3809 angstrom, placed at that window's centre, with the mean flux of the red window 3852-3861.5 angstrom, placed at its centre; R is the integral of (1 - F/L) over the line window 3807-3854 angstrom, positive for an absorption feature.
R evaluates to 1.7 angstrom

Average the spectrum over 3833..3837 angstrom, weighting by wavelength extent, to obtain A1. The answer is 4.43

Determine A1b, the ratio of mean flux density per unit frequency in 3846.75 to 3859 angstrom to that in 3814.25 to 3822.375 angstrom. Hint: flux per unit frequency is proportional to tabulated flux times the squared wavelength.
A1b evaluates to 1.1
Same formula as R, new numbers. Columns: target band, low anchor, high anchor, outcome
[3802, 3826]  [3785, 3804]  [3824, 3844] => -4.0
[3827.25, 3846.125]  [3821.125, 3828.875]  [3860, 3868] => 3.6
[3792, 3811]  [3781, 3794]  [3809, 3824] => 2.0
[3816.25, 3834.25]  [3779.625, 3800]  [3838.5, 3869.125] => 0.7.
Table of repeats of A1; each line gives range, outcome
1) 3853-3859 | 6.86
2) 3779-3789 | 6.47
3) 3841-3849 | 5.85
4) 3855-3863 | 6.72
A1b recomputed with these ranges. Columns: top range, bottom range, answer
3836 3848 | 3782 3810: 0.89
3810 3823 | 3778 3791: 1.00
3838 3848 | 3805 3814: 0.83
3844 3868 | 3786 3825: 1.15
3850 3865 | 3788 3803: 1.31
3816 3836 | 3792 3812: 1.03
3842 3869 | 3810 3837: 1.13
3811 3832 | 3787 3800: 1.10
